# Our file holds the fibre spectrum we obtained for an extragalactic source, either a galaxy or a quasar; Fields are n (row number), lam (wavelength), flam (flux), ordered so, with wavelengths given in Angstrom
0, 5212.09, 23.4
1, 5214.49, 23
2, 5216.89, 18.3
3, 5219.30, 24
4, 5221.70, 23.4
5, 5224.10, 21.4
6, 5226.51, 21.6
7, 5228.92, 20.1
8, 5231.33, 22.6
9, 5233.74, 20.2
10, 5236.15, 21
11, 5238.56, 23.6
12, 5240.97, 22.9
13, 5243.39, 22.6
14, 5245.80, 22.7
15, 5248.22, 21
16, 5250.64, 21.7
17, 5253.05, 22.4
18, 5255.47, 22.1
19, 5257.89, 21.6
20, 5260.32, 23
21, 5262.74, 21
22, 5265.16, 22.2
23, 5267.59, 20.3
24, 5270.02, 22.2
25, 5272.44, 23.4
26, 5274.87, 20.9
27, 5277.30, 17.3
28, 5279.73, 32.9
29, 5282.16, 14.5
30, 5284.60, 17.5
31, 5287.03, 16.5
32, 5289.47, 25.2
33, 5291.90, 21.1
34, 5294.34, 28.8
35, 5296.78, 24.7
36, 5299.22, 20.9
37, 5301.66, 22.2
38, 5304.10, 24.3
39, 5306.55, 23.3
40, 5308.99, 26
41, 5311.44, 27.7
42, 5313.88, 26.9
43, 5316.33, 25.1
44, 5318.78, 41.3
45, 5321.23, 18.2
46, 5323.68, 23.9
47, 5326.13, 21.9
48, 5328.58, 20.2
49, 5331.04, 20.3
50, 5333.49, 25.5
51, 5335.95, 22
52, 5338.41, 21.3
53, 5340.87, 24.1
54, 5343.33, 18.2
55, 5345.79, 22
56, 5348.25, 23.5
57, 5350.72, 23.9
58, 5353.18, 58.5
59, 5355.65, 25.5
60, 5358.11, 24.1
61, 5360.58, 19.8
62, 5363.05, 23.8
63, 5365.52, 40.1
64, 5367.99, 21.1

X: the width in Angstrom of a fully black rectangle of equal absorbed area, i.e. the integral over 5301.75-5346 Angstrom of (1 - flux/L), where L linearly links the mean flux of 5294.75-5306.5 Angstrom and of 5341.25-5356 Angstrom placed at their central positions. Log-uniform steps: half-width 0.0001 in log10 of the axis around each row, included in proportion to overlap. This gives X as 3.0 Angstrom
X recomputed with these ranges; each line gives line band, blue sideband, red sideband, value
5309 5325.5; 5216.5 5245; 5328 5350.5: -3.7 Angstrom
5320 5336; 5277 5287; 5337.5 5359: 2.1 Angstrom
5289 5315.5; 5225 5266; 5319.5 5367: -0.9 Angstrom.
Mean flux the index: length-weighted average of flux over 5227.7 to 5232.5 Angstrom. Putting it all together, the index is 21.3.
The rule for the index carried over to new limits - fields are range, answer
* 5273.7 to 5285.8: 20.6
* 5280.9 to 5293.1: 19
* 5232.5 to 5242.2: 21.9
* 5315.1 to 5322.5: 28.2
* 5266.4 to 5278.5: 20.8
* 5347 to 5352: 24.1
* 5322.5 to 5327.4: 22.9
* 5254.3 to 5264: 21.9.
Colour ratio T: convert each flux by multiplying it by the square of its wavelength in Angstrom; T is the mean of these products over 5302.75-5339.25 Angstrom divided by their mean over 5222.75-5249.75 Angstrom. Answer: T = 1.16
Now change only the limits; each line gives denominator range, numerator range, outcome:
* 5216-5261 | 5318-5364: 1.19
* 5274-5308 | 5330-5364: 1.16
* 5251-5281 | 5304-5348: 1.09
